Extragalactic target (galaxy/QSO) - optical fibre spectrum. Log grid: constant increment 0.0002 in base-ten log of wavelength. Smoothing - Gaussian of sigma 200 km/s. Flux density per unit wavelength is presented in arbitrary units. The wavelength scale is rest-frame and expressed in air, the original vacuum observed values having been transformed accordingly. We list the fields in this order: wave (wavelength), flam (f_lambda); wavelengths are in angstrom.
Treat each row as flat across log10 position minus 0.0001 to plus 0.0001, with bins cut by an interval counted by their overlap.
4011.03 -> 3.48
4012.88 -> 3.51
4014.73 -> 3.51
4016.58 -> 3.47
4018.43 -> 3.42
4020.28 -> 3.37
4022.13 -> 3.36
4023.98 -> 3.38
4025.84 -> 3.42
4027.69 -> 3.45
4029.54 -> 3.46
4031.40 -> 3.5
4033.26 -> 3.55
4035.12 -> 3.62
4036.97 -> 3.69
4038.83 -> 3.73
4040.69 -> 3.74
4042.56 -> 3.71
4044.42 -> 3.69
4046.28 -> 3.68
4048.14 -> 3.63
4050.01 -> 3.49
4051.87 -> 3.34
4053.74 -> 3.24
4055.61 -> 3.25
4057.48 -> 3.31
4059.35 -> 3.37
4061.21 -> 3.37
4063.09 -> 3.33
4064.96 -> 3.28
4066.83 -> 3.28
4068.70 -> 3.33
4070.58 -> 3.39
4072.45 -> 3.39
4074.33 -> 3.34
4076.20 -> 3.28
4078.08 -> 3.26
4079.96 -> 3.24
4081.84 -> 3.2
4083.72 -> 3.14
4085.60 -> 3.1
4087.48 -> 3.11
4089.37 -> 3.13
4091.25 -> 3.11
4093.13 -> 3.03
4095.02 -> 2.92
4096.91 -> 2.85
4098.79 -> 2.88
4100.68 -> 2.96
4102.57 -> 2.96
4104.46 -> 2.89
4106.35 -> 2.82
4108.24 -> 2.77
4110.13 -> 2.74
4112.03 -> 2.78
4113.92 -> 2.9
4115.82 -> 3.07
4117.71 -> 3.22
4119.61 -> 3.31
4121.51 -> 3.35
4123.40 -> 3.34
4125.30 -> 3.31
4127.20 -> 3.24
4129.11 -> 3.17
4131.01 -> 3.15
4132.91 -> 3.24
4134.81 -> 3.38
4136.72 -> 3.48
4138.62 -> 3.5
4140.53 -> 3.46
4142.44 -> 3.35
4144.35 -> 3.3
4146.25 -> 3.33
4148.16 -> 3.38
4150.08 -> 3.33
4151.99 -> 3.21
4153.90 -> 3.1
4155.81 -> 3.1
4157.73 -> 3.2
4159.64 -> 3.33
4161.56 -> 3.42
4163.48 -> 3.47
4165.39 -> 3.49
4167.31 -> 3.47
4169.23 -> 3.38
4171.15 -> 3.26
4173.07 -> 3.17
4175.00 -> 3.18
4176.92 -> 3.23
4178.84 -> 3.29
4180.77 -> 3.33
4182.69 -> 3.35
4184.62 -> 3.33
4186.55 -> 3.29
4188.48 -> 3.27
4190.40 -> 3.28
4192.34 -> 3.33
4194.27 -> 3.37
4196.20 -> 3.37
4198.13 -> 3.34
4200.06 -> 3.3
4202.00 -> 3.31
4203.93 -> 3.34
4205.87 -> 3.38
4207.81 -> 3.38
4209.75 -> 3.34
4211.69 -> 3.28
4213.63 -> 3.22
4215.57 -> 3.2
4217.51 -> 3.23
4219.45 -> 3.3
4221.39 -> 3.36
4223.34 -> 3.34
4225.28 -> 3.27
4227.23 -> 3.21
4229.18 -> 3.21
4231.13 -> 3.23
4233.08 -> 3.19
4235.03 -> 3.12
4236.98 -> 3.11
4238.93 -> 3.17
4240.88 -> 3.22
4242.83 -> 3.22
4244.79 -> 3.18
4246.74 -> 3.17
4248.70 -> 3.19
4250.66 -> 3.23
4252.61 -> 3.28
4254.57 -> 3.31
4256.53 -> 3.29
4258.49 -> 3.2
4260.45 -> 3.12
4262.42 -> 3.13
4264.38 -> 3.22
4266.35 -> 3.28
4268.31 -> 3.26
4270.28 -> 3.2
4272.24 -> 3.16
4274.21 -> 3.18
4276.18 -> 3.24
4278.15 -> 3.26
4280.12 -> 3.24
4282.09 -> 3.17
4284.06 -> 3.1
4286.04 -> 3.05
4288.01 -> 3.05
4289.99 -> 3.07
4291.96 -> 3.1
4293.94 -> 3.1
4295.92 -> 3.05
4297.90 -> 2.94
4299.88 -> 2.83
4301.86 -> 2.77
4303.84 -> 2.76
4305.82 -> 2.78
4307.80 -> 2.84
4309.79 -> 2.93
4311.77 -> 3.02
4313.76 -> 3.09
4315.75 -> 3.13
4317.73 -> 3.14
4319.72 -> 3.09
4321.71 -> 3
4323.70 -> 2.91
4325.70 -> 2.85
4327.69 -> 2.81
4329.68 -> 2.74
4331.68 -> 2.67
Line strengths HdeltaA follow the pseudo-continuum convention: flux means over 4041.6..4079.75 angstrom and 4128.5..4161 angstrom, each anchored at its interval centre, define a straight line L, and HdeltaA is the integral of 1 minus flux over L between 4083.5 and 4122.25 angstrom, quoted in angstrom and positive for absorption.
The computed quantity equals 4.0 angstrom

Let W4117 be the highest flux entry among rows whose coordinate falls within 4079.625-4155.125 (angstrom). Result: 3.5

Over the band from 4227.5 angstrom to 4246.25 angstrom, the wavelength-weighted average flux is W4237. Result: 3.18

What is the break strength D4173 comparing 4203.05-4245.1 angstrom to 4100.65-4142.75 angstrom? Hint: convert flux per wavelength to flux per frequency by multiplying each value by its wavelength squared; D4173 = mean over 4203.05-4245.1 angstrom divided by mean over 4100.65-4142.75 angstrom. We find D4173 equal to 1.1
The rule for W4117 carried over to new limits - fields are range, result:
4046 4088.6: 3.68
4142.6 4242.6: 3.49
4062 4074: 3.39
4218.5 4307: 3.36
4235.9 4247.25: 3.22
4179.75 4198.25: 3.37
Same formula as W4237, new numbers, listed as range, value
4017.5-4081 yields 3.44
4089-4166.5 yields 3.17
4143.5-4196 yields 3.3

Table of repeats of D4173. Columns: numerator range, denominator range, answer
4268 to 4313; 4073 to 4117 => 1.10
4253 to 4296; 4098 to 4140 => 1.10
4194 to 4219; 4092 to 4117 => 1.20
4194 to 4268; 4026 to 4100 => 1.06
